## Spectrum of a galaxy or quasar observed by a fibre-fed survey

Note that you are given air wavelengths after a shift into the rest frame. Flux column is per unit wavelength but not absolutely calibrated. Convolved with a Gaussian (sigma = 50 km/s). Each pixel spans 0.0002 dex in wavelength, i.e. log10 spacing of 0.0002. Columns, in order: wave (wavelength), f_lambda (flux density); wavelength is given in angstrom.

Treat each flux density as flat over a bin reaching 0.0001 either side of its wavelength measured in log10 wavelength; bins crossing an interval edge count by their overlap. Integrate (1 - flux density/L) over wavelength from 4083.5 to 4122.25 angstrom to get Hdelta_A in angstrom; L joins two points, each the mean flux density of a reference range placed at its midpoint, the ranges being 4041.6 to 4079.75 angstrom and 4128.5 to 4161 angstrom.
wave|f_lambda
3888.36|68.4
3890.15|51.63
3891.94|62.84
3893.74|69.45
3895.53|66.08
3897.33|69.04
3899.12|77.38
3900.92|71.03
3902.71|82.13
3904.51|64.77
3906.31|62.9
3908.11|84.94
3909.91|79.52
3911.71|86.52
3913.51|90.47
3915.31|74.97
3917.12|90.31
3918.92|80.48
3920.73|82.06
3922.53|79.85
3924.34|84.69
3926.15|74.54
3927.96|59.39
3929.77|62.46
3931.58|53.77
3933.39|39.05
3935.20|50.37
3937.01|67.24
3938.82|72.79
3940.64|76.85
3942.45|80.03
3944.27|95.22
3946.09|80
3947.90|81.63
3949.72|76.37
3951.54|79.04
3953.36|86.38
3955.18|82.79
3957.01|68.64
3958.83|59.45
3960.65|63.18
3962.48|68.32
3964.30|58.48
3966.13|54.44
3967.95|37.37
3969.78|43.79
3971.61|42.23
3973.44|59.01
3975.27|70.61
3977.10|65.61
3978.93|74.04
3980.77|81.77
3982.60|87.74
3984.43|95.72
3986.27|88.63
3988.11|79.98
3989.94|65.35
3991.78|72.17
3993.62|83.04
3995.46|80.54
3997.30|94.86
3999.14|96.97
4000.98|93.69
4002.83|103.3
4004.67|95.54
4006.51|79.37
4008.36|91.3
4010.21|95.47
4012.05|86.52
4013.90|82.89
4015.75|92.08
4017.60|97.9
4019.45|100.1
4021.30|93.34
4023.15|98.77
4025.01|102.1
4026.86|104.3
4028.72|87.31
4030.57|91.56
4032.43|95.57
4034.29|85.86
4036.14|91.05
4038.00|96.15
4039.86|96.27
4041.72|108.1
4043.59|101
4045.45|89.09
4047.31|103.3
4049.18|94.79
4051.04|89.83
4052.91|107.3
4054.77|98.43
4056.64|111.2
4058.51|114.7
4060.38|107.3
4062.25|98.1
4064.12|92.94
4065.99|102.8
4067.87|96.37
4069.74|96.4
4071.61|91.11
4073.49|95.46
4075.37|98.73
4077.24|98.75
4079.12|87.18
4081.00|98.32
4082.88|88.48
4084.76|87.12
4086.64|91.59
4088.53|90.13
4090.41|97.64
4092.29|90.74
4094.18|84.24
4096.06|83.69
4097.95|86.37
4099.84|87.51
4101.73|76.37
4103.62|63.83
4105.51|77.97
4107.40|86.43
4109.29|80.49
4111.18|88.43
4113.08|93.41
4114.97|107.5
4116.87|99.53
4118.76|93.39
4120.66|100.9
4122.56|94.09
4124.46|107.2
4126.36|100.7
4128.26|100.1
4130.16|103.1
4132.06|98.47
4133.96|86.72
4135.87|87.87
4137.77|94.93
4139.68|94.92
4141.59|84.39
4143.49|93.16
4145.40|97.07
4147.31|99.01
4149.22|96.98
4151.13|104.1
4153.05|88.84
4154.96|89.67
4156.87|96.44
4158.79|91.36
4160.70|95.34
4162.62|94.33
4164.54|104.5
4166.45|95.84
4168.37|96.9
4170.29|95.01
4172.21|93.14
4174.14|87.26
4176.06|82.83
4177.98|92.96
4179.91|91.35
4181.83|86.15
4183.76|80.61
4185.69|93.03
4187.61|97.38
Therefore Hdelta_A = 3.30 angstrom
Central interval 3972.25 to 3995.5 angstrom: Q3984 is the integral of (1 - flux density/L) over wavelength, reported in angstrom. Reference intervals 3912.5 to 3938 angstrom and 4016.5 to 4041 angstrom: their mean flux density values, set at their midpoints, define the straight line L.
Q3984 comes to 2.2 angstrom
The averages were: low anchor 70.8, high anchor 95.5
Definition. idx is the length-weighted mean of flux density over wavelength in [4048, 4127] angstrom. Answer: 93.7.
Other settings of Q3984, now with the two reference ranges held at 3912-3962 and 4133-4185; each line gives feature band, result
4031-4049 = -2.9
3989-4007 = -1.7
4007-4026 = -3.1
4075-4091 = -1.2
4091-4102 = 0.2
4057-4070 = -2.7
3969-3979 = 2.5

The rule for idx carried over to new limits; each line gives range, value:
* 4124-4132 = 102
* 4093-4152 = 92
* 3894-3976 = 70.4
